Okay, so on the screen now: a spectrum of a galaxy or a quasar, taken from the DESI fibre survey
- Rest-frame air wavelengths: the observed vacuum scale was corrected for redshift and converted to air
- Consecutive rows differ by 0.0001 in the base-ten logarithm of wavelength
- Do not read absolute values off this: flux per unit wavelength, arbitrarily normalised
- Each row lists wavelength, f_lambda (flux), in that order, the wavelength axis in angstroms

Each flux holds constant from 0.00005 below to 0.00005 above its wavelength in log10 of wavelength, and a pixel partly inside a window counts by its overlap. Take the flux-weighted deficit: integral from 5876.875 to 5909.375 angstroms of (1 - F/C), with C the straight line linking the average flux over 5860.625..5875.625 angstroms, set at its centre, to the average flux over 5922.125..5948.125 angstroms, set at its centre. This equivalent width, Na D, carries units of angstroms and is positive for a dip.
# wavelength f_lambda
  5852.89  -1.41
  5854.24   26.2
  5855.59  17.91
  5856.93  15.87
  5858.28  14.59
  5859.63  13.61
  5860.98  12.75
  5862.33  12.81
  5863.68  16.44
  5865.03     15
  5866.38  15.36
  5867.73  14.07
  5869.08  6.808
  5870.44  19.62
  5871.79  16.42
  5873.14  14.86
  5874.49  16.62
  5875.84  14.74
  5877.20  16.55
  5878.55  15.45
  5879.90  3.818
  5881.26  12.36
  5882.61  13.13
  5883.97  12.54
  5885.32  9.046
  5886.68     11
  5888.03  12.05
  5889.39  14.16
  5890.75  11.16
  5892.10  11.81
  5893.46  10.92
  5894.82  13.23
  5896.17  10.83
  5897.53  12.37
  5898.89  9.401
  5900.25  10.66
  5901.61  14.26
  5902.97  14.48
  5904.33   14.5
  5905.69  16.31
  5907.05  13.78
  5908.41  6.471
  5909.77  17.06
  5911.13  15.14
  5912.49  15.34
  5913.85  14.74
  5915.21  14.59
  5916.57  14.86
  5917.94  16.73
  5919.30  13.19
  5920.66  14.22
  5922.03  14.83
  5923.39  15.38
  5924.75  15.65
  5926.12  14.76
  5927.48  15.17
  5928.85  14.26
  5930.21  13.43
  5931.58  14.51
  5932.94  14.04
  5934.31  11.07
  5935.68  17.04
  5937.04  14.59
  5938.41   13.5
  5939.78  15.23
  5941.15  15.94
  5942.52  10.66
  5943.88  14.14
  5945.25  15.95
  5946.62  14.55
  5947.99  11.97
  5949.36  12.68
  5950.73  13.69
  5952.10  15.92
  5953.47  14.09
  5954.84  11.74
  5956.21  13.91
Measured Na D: 5.5 angstroms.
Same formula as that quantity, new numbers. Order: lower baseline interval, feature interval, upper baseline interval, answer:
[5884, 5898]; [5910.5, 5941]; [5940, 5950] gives -3.9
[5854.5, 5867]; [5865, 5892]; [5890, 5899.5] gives 0.3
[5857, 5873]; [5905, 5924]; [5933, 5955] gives -0.5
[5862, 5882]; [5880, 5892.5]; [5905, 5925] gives 2.4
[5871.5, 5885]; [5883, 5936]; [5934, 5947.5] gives 1.8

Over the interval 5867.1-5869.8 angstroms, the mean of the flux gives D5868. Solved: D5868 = 10.5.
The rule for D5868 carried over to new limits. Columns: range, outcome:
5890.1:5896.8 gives 11.6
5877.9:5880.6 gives 9.59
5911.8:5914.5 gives 15.1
